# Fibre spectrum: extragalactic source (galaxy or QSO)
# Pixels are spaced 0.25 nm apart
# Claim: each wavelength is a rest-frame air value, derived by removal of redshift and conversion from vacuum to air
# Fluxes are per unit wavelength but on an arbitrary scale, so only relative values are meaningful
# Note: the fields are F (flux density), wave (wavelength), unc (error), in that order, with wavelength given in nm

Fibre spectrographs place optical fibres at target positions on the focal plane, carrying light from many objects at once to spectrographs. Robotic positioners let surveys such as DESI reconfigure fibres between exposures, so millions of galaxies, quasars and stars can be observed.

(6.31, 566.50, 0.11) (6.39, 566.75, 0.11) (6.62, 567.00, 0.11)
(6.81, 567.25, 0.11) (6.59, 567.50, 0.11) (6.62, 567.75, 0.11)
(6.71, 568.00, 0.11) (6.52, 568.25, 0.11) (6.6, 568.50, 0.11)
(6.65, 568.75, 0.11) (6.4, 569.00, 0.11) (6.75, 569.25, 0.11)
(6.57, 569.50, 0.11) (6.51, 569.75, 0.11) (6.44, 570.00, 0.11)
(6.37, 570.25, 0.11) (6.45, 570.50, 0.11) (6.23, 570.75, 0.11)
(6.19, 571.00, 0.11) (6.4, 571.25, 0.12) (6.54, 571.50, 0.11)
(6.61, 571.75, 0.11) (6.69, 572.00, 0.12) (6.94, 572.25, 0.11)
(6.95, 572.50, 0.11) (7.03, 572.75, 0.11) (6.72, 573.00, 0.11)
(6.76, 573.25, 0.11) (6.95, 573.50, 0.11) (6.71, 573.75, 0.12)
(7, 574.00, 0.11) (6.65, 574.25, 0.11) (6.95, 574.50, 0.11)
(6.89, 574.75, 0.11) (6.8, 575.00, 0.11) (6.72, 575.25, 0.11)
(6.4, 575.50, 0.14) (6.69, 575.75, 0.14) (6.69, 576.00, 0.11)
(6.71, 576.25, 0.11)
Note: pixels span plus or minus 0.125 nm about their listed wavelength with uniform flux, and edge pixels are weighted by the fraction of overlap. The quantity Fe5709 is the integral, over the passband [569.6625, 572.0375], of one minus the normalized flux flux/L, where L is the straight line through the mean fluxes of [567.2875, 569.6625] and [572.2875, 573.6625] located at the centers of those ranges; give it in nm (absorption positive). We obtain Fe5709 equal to 0.112 nm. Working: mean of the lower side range 6.61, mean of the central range 6.43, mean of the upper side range 6.88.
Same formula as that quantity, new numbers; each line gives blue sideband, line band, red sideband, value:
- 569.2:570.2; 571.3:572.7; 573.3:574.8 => -0.01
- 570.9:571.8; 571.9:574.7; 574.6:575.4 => -0.10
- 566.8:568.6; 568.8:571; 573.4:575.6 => 0.07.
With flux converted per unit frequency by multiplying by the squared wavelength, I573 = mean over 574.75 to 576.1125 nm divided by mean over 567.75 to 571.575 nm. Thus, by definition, 1.05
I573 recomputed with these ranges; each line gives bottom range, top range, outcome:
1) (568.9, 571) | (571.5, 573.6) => 1.07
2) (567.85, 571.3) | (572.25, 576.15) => 1.06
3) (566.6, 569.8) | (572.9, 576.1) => 1.05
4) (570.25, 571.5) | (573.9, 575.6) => 1.08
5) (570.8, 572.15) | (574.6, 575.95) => 1.05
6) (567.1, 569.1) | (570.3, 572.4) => 0.99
